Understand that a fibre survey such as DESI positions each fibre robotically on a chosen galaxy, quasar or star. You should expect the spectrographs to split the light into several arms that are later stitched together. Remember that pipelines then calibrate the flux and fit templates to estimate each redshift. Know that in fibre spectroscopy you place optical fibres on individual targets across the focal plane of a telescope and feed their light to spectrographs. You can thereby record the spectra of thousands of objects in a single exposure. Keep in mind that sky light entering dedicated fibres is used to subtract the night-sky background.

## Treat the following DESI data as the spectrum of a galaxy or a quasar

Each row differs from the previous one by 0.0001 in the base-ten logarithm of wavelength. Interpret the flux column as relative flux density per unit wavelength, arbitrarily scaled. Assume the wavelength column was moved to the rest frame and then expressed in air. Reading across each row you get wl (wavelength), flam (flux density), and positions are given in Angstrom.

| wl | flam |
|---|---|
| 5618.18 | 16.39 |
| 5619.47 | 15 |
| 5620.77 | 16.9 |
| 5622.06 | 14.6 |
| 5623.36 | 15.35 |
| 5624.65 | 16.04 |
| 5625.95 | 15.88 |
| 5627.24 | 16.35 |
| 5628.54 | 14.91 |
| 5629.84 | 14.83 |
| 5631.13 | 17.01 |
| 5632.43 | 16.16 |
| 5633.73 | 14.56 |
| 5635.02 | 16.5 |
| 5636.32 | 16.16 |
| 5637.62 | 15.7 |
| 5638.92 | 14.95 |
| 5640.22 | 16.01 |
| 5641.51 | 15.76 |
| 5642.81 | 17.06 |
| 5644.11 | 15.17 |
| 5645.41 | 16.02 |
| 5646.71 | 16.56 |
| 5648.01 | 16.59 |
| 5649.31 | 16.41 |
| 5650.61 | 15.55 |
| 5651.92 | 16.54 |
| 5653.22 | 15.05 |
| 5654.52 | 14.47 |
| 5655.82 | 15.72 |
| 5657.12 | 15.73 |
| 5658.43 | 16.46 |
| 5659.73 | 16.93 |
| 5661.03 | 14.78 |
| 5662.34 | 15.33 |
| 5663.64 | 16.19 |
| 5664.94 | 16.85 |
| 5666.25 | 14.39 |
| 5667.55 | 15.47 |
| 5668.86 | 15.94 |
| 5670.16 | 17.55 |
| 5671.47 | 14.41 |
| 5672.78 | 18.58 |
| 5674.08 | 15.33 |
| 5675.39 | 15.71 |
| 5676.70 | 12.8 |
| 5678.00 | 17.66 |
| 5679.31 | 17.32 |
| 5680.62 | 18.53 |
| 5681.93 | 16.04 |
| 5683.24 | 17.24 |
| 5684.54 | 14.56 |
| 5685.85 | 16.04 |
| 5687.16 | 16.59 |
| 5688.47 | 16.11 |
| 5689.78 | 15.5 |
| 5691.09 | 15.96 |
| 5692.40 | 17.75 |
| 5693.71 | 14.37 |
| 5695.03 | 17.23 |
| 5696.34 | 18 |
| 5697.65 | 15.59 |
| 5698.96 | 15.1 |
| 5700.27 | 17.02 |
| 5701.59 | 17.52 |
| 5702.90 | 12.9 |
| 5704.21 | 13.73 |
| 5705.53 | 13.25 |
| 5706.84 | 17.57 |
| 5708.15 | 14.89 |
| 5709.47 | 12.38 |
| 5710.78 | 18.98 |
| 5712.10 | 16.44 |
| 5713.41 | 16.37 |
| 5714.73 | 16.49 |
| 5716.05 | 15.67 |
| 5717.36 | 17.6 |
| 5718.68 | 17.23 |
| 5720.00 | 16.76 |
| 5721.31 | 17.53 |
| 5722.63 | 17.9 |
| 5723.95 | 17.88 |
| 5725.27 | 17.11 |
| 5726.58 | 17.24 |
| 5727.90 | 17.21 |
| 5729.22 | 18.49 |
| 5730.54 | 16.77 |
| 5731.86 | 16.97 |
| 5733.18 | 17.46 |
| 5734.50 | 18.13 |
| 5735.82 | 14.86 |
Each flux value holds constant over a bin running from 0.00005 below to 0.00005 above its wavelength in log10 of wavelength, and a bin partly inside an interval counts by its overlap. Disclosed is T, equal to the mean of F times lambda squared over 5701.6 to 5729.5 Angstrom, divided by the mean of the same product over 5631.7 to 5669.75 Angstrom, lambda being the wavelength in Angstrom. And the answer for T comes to 1.06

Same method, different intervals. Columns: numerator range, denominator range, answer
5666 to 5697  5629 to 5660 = 1.03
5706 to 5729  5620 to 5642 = 1.10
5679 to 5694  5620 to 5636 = 1.06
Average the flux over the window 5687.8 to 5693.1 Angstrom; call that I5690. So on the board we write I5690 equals 16.3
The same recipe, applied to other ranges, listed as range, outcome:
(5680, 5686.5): 16.5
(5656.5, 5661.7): 16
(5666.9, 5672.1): 15.8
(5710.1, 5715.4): 17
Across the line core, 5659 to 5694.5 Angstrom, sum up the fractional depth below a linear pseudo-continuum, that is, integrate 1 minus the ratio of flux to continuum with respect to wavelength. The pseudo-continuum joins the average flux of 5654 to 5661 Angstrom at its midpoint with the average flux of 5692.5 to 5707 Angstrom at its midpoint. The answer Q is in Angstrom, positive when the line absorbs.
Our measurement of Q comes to -0.8 Angstrom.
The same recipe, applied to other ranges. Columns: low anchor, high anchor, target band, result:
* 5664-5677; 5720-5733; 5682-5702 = 0.2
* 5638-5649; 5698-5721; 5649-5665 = 0.2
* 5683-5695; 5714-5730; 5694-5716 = 1.1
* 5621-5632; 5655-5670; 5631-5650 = -0.3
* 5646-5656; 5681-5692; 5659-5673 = 0.0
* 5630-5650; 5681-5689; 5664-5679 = 0.2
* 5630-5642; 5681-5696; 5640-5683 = -0.1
